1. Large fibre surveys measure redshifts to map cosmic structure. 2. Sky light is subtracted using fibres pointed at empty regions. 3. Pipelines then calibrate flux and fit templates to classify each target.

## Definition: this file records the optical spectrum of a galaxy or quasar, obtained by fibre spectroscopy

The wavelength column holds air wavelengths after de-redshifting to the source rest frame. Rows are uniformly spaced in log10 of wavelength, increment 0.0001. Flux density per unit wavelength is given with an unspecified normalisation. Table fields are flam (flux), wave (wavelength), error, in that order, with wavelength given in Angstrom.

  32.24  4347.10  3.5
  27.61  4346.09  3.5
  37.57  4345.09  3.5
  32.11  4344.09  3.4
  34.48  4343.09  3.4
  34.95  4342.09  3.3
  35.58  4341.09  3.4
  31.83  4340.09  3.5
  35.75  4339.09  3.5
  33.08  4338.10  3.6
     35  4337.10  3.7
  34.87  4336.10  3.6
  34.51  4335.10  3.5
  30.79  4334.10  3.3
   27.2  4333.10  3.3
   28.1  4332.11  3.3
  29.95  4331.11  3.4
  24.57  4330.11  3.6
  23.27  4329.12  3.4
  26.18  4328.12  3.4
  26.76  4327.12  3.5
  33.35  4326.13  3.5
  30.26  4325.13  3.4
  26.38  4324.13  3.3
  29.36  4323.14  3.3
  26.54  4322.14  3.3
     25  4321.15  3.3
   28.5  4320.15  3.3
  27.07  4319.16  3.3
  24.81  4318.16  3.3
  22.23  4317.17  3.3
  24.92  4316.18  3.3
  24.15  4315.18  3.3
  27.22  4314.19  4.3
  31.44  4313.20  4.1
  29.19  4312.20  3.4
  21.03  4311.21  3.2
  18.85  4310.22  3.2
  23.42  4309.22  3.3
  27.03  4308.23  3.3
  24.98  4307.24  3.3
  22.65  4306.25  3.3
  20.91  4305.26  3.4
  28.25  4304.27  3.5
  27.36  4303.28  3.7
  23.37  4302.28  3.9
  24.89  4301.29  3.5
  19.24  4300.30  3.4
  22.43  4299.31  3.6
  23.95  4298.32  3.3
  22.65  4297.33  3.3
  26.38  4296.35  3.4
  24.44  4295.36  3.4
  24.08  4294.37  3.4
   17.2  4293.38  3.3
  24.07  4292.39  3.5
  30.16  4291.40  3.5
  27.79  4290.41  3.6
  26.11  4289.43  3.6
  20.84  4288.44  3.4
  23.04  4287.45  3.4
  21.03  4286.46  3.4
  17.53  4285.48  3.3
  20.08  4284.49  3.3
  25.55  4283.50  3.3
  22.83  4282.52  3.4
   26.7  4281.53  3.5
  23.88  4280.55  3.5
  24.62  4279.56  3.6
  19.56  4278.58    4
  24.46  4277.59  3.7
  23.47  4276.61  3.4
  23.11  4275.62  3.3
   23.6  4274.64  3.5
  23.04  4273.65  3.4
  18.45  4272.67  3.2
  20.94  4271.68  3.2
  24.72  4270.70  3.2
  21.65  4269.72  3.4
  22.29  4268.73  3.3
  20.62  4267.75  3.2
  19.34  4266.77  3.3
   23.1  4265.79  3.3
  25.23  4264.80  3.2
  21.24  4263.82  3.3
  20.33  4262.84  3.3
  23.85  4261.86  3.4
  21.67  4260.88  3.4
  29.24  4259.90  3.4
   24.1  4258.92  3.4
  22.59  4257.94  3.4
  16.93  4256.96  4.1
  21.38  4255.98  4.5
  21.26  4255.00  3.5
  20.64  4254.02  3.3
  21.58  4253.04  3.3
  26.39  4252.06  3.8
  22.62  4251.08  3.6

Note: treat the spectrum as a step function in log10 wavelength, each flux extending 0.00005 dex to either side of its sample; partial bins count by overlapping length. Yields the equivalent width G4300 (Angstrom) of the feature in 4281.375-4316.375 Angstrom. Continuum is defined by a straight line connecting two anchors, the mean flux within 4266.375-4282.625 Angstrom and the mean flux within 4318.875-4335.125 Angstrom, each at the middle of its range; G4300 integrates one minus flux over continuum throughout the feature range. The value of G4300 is 1.44 Angstrom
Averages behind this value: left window 22.6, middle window 24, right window 27.9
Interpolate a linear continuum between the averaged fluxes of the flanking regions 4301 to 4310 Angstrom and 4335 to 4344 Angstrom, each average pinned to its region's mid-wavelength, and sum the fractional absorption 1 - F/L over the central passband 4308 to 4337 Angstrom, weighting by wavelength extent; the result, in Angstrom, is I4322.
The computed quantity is 2.2 Angstrom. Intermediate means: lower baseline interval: 24.6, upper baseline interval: 34.4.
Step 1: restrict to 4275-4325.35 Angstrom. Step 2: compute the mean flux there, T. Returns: 24.4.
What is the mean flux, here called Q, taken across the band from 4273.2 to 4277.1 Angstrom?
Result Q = 23.3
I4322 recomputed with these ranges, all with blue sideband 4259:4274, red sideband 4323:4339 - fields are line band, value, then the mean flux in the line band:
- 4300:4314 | 1.27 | 24.6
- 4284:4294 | 0.88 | 22.8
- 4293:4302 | 1.07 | 22.9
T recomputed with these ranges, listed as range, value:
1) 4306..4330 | 26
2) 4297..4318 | 24.3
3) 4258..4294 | 22.9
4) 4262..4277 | 22.1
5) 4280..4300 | 23.5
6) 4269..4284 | 23.1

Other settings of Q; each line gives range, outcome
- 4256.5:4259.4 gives 21.2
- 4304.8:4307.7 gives 22.9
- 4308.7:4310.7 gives 21.2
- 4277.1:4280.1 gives 22.9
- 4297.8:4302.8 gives 22.7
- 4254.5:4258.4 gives 20.5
